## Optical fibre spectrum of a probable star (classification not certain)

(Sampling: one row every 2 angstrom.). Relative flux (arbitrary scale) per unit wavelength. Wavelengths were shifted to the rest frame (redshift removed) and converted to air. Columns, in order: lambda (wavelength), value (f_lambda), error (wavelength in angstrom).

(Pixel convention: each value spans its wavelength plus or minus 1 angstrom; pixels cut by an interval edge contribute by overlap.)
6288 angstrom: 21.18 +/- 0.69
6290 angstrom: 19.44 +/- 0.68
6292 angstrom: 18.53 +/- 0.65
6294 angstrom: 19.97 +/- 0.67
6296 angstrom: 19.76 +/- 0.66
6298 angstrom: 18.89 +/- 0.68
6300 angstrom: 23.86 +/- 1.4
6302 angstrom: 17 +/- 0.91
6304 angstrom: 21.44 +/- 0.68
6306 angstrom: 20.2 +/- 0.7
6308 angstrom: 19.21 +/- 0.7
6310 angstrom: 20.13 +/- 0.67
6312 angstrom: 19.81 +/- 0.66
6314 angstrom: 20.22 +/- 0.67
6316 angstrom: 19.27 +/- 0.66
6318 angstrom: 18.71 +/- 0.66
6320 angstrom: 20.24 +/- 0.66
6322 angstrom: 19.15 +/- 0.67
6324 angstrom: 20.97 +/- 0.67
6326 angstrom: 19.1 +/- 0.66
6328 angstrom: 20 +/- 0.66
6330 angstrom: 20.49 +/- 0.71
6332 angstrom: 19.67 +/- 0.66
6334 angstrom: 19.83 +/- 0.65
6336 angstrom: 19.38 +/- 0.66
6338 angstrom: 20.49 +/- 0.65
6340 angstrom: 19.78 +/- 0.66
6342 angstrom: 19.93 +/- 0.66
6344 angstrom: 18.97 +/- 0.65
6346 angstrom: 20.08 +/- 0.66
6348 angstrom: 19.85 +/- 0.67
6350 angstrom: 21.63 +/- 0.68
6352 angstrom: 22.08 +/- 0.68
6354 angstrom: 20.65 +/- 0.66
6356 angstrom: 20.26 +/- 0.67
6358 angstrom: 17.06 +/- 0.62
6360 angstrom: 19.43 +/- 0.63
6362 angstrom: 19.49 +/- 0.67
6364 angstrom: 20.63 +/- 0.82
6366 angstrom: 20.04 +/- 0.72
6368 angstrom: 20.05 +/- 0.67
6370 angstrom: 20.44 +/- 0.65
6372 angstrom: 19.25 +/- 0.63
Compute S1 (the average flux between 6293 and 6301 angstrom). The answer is 20.6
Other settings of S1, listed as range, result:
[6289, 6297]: 19.4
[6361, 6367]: 20.1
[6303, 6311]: 20.2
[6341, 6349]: 19.7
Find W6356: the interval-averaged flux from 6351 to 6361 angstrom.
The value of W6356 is 19.9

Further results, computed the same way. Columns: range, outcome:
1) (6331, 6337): 19.6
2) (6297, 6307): 20.3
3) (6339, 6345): 19.6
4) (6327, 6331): 20.2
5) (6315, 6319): 19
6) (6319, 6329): 19.9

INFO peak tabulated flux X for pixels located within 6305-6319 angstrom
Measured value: 20.22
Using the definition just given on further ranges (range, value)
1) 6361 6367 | 20.63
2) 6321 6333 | 20.97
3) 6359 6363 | 19.49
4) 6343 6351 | 21.63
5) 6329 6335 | 20.49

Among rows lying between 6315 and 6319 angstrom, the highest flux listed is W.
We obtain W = 19.27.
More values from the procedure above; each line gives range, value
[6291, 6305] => 23.86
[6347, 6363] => 22.08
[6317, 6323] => 20.24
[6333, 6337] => 19.83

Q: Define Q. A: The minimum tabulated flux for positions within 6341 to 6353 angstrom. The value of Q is 18.97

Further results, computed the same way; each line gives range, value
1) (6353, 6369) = 17.06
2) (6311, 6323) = 18.71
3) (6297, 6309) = 17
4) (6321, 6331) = 19.1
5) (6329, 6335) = 19.67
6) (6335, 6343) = 19.38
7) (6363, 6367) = 20.04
